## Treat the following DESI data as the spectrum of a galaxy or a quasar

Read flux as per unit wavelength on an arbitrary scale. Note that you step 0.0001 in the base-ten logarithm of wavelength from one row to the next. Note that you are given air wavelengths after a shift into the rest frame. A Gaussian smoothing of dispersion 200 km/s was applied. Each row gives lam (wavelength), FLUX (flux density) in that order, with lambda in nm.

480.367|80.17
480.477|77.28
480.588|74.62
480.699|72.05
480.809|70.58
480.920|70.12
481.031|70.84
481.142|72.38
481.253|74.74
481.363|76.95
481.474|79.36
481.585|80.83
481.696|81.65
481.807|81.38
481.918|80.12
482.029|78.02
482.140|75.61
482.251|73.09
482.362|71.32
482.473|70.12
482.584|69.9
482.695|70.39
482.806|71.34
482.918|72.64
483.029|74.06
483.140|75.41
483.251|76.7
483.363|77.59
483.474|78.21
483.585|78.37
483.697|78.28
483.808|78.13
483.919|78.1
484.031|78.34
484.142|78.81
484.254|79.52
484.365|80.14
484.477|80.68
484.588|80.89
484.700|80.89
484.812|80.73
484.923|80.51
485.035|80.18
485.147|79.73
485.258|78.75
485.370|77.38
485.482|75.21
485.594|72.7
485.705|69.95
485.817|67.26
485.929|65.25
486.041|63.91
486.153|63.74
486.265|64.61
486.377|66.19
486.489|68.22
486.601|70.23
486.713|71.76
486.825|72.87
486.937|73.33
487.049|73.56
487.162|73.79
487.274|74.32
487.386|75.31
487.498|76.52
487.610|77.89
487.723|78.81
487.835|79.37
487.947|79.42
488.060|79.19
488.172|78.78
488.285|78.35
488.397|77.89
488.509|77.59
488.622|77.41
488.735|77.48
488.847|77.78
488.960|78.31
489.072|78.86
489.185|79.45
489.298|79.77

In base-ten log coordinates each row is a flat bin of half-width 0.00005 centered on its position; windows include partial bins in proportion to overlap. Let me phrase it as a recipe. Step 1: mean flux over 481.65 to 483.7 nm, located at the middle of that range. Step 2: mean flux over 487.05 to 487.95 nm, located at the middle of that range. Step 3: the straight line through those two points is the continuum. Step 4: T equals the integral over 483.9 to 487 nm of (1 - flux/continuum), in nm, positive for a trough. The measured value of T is 0.074 nm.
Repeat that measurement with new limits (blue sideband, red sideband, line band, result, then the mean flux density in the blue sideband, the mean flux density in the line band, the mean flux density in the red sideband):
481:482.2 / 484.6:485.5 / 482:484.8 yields 0.078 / 77.6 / 76.3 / 79.4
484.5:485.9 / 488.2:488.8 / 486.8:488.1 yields 0.021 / 76.9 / 76.2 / 77.8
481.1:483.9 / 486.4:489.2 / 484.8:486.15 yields 0.042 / 75.9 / 73.7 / 76.1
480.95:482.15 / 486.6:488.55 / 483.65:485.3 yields -0.060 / 77.3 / 79.6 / 76.2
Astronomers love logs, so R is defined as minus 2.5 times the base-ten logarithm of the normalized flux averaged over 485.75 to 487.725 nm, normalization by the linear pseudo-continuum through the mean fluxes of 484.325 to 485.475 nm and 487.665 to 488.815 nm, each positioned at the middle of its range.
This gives 0.120 mag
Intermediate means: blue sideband 79.8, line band 70.7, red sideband 78.4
